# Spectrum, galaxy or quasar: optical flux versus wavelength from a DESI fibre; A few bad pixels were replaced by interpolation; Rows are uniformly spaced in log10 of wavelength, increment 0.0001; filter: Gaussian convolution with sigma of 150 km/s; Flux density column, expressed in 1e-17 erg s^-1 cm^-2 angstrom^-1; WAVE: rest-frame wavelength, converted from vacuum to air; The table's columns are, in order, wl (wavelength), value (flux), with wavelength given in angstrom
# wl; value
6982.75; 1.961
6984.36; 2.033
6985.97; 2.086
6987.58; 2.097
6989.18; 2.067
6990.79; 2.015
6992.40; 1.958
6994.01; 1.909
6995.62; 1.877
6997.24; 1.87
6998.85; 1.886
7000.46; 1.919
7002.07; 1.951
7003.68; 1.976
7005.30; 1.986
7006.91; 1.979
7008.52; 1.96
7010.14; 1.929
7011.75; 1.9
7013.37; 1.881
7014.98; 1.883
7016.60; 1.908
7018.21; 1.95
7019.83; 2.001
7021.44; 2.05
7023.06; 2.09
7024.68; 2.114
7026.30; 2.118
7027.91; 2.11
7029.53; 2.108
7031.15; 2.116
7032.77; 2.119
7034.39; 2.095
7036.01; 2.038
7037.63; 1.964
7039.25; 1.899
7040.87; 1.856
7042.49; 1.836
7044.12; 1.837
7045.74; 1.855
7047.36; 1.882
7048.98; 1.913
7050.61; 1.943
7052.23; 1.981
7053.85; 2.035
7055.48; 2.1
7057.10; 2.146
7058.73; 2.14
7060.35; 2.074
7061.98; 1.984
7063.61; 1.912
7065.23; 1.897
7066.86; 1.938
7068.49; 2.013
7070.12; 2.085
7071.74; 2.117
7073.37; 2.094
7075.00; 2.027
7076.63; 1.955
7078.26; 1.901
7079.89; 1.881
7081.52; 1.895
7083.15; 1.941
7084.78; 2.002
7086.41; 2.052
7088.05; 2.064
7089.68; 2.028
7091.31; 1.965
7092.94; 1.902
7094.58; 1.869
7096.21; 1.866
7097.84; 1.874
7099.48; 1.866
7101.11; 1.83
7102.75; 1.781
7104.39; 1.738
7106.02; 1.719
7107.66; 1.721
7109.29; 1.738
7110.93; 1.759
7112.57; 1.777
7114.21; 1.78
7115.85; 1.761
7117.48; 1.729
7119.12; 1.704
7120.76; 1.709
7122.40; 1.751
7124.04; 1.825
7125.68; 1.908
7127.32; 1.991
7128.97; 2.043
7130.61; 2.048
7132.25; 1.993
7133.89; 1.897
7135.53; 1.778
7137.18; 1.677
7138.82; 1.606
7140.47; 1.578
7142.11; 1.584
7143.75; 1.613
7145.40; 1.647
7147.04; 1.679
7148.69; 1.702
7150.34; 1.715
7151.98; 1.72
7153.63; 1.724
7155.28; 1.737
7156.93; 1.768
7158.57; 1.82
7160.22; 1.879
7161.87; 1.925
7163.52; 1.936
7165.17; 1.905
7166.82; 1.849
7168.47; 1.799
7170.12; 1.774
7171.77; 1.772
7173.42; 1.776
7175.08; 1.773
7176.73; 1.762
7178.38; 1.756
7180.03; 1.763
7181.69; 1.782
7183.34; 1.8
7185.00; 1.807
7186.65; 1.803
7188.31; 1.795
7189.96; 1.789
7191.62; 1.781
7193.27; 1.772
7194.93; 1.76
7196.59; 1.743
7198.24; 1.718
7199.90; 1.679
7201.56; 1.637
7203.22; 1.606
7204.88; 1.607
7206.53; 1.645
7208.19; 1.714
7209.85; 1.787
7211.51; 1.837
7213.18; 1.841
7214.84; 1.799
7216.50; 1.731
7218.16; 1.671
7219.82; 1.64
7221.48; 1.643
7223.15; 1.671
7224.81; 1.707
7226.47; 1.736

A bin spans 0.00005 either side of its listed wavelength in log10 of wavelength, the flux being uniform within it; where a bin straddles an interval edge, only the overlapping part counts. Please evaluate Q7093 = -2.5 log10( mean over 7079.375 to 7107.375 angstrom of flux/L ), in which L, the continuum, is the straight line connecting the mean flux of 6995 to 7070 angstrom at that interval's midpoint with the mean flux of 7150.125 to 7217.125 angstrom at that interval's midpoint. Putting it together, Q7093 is 0.00 mag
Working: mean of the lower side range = 1.98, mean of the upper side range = 1.77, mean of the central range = 1.89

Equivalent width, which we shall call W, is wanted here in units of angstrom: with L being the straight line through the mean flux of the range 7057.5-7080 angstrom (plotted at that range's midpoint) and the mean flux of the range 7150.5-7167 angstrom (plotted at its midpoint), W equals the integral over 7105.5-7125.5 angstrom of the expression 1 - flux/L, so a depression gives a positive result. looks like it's 1.6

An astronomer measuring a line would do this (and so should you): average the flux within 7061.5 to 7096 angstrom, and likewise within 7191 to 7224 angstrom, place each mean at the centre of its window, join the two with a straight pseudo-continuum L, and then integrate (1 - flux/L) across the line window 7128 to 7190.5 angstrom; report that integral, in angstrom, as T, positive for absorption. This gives 0.9 angstrom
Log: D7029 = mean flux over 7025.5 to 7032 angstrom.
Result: 2.11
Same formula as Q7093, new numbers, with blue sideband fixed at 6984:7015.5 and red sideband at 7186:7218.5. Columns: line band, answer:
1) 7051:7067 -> -0.07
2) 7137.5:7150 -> 0.10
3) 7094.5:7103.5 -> 0.00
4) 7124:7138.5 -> -0.05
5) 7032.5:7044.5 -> -0.02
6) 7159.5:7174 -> -0.04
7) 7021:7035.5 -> -0.09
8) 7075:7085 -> -0.04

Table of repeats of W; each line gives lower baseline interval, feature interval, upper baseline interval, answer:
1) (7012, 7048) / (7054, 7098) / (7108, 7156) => -2.5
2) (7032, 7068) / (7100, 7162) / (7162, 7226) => 2.7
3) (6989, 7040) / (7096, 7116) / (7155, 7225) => 0.9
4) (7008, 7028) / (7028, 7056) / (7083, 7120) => -0.4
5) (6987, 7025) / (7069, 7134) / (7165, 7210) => -1.3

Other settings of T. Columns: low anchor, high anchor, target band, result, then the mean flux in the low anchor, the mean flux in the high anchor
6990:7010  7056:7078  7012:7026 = -0.2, 1.94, 2.03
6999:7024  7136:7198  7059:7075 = -1.1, 1.96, 1.76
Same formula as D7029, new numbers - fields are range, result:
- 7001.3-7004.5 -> 1.96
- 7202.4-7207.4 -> 1.62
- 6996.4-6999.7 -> 1.88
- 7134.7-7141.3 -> 1.66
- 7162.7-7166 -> 1.92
